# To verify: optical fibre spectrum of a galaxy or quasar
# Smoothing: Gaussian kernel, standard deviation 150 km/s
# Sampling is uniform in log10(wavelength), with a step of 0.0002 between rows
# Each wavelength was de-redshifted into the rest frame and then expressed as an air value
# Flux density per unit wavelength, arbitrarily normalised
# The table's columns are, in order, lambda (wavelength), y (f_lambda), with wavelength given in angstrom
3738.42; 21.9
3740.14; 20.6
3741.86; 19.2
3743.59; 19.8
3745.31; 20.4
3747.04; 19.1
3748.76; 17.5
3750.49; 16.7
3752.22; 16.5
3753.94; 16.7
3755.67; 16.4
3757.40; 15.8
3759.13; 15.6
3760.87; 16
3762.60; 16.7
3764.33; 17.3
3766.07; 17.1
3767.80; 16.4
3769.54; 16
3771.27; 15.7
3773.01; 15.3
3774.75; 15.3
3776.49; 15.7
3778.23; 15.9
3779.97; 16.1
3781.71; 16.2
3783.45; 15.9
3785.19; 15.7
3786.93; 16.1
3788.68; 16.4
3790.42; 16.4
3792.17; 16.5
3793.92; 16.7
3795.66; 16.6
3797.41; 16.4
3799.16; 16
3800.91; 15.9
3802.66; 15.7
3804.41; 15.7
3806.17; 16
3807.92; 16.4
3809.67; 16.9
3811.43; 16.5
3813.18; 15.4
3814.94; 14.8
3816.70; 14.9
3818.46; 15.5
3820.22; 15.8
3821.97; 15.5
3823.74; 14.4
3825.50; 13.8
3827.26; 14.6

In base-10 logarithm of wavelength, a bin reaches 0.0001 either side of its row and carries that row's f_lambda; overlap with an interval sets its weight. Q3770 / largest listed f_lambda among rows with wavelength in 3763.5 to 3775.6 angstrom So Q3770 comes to 17.3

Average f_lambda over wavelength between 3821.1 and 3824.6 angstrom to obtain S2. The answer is 14.9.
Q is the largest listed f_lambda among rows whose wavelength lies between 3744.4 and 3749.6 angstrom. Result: 20.4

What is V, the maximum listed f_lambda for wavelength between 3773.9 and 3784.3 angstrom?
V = 16.2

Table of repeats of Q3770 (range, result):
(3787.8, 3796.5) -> 16.7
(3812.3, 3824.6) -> 15.8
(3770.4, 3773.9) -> 15.7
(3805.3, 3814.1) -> 16.9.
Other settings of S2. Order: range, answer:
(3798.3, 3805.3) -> 15.8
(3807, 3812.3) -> 16.6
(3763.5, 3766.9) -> 17.2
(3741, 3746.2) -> 19.8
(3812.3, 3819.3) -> 15.1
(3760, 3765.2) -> 16.7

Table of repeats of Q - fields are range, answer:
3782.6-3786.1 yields 15.9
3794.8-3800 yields 16.6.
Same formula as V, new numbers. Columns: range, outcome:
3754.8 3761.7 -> 16.4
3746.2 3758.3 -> 19.1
